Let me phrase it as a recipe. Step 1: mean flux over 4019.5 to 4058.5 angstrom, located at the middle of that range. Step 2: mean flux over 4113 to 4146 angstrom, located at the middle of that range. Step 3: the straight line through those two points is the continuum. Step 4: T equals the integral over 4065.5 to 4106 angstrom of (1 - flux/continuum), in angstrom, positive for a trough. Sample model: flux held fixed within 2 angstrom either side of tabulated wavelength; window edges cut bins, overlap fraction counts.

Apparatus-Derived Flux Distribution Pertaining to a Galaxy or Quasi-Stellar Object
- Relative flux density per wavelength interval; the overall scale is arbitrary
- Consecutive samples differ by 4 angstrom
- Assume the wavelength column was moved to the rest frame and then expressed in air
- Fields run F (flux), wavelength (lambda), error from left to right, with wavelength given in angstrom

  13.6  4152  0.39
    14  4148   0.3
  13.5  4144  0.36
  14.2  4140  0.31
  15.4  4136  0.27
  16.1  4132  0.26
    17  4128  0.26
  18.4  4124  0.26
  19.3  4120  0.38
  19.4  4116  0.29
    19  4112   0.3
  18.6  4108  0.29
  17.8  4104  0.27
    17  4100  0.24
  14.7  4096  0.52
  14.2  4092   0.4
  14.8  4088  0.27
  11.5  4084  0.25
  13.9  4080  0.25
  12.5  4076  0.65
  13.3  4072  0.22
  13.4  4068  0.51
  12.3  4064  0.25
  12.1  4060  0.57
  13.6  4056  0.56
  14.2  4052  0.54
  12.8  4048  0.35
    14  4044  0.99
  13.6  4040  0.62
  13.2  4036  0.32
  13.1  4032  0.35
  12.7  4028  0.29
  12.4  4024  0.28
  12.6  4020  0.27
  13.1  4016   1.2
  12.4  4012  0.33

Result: 2.1 angstrom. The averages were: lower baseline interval 13.2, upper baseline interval 16.7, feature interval 14.3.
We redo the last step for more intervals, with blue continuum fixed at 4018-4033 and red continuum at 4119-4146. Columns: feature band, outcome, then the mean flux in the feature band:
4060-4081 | 1.8 angstrom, 12.9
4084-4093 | 0.5 angstrom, 13.9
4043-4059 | 0.0 angstrom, 13.5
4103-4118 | -3.2 angstrom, 18.8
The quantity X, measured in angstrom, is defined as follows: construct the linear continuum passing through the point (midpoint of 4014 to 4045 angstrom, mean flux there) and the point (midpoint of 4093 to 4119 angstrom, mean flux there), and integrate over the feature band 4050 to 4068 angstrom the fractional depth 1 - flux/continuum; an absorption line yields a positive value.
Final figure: 2.11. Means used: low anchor 13.1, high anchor 17.7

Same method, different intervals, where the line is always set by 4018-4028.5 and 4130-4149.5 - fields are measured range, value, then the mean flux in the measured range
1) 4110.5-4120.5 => -3.53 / 19.2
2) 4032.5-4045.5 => -0.70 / 13.5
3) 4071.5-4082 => 0.23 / 13.2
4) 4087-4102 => -1.47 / 15.2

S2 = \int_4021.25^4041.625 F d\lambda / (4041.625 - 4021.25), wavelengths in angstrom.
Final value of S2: 13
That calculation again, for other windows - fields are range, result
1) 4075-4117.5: 15.8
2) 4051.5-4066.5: 12.9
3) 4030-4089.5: 13.2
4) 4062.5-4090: 13.1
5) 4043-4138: 15.2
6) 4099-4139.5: 17.7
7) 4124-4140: 16.2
